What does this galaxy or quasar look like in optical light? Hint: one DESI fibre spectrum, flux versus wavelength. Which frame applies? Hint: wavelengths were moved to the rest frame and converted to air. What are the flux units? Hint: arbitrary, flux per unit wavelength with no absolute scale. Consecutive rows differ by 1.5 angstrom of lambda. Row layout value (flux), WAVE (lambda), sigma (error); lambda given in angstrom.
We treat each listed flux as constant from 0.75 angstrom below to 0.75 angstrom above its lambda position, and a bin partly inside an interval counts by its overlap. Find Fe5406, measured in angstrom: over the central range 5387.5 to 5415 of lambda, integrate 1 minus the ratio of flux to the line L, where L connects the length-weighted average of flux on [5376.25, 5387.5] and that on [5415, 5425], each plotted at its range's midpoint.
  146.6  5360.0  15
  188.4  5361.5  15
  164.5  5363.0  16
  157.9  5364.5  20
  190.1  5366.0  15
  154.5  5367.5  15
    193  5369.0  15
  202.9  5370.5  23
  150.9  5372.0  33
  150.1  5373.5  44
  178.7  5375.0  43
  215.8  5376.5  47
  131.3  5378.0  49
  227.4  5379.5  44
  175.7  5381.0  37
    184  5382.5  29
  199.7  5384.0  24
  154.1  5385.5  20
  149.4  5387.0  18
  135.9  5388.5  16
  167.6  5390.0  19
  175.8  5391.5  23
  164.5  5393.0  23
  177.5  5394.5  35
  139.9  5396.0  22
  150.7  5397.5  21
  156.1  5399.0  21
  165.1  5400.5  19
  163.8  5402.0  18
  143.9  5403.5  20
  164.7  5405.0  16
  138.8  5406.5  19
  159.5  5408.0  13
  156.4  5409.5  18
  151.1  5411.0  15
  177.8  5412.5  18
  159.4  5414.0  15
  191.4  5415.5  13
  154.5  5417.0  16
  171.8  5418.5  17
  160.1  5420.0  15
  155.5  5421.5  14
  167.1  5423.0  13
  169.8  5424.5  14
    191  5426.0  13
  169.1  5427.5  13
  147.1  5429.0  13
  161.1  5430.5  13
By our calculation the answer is 2.2 angstrom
